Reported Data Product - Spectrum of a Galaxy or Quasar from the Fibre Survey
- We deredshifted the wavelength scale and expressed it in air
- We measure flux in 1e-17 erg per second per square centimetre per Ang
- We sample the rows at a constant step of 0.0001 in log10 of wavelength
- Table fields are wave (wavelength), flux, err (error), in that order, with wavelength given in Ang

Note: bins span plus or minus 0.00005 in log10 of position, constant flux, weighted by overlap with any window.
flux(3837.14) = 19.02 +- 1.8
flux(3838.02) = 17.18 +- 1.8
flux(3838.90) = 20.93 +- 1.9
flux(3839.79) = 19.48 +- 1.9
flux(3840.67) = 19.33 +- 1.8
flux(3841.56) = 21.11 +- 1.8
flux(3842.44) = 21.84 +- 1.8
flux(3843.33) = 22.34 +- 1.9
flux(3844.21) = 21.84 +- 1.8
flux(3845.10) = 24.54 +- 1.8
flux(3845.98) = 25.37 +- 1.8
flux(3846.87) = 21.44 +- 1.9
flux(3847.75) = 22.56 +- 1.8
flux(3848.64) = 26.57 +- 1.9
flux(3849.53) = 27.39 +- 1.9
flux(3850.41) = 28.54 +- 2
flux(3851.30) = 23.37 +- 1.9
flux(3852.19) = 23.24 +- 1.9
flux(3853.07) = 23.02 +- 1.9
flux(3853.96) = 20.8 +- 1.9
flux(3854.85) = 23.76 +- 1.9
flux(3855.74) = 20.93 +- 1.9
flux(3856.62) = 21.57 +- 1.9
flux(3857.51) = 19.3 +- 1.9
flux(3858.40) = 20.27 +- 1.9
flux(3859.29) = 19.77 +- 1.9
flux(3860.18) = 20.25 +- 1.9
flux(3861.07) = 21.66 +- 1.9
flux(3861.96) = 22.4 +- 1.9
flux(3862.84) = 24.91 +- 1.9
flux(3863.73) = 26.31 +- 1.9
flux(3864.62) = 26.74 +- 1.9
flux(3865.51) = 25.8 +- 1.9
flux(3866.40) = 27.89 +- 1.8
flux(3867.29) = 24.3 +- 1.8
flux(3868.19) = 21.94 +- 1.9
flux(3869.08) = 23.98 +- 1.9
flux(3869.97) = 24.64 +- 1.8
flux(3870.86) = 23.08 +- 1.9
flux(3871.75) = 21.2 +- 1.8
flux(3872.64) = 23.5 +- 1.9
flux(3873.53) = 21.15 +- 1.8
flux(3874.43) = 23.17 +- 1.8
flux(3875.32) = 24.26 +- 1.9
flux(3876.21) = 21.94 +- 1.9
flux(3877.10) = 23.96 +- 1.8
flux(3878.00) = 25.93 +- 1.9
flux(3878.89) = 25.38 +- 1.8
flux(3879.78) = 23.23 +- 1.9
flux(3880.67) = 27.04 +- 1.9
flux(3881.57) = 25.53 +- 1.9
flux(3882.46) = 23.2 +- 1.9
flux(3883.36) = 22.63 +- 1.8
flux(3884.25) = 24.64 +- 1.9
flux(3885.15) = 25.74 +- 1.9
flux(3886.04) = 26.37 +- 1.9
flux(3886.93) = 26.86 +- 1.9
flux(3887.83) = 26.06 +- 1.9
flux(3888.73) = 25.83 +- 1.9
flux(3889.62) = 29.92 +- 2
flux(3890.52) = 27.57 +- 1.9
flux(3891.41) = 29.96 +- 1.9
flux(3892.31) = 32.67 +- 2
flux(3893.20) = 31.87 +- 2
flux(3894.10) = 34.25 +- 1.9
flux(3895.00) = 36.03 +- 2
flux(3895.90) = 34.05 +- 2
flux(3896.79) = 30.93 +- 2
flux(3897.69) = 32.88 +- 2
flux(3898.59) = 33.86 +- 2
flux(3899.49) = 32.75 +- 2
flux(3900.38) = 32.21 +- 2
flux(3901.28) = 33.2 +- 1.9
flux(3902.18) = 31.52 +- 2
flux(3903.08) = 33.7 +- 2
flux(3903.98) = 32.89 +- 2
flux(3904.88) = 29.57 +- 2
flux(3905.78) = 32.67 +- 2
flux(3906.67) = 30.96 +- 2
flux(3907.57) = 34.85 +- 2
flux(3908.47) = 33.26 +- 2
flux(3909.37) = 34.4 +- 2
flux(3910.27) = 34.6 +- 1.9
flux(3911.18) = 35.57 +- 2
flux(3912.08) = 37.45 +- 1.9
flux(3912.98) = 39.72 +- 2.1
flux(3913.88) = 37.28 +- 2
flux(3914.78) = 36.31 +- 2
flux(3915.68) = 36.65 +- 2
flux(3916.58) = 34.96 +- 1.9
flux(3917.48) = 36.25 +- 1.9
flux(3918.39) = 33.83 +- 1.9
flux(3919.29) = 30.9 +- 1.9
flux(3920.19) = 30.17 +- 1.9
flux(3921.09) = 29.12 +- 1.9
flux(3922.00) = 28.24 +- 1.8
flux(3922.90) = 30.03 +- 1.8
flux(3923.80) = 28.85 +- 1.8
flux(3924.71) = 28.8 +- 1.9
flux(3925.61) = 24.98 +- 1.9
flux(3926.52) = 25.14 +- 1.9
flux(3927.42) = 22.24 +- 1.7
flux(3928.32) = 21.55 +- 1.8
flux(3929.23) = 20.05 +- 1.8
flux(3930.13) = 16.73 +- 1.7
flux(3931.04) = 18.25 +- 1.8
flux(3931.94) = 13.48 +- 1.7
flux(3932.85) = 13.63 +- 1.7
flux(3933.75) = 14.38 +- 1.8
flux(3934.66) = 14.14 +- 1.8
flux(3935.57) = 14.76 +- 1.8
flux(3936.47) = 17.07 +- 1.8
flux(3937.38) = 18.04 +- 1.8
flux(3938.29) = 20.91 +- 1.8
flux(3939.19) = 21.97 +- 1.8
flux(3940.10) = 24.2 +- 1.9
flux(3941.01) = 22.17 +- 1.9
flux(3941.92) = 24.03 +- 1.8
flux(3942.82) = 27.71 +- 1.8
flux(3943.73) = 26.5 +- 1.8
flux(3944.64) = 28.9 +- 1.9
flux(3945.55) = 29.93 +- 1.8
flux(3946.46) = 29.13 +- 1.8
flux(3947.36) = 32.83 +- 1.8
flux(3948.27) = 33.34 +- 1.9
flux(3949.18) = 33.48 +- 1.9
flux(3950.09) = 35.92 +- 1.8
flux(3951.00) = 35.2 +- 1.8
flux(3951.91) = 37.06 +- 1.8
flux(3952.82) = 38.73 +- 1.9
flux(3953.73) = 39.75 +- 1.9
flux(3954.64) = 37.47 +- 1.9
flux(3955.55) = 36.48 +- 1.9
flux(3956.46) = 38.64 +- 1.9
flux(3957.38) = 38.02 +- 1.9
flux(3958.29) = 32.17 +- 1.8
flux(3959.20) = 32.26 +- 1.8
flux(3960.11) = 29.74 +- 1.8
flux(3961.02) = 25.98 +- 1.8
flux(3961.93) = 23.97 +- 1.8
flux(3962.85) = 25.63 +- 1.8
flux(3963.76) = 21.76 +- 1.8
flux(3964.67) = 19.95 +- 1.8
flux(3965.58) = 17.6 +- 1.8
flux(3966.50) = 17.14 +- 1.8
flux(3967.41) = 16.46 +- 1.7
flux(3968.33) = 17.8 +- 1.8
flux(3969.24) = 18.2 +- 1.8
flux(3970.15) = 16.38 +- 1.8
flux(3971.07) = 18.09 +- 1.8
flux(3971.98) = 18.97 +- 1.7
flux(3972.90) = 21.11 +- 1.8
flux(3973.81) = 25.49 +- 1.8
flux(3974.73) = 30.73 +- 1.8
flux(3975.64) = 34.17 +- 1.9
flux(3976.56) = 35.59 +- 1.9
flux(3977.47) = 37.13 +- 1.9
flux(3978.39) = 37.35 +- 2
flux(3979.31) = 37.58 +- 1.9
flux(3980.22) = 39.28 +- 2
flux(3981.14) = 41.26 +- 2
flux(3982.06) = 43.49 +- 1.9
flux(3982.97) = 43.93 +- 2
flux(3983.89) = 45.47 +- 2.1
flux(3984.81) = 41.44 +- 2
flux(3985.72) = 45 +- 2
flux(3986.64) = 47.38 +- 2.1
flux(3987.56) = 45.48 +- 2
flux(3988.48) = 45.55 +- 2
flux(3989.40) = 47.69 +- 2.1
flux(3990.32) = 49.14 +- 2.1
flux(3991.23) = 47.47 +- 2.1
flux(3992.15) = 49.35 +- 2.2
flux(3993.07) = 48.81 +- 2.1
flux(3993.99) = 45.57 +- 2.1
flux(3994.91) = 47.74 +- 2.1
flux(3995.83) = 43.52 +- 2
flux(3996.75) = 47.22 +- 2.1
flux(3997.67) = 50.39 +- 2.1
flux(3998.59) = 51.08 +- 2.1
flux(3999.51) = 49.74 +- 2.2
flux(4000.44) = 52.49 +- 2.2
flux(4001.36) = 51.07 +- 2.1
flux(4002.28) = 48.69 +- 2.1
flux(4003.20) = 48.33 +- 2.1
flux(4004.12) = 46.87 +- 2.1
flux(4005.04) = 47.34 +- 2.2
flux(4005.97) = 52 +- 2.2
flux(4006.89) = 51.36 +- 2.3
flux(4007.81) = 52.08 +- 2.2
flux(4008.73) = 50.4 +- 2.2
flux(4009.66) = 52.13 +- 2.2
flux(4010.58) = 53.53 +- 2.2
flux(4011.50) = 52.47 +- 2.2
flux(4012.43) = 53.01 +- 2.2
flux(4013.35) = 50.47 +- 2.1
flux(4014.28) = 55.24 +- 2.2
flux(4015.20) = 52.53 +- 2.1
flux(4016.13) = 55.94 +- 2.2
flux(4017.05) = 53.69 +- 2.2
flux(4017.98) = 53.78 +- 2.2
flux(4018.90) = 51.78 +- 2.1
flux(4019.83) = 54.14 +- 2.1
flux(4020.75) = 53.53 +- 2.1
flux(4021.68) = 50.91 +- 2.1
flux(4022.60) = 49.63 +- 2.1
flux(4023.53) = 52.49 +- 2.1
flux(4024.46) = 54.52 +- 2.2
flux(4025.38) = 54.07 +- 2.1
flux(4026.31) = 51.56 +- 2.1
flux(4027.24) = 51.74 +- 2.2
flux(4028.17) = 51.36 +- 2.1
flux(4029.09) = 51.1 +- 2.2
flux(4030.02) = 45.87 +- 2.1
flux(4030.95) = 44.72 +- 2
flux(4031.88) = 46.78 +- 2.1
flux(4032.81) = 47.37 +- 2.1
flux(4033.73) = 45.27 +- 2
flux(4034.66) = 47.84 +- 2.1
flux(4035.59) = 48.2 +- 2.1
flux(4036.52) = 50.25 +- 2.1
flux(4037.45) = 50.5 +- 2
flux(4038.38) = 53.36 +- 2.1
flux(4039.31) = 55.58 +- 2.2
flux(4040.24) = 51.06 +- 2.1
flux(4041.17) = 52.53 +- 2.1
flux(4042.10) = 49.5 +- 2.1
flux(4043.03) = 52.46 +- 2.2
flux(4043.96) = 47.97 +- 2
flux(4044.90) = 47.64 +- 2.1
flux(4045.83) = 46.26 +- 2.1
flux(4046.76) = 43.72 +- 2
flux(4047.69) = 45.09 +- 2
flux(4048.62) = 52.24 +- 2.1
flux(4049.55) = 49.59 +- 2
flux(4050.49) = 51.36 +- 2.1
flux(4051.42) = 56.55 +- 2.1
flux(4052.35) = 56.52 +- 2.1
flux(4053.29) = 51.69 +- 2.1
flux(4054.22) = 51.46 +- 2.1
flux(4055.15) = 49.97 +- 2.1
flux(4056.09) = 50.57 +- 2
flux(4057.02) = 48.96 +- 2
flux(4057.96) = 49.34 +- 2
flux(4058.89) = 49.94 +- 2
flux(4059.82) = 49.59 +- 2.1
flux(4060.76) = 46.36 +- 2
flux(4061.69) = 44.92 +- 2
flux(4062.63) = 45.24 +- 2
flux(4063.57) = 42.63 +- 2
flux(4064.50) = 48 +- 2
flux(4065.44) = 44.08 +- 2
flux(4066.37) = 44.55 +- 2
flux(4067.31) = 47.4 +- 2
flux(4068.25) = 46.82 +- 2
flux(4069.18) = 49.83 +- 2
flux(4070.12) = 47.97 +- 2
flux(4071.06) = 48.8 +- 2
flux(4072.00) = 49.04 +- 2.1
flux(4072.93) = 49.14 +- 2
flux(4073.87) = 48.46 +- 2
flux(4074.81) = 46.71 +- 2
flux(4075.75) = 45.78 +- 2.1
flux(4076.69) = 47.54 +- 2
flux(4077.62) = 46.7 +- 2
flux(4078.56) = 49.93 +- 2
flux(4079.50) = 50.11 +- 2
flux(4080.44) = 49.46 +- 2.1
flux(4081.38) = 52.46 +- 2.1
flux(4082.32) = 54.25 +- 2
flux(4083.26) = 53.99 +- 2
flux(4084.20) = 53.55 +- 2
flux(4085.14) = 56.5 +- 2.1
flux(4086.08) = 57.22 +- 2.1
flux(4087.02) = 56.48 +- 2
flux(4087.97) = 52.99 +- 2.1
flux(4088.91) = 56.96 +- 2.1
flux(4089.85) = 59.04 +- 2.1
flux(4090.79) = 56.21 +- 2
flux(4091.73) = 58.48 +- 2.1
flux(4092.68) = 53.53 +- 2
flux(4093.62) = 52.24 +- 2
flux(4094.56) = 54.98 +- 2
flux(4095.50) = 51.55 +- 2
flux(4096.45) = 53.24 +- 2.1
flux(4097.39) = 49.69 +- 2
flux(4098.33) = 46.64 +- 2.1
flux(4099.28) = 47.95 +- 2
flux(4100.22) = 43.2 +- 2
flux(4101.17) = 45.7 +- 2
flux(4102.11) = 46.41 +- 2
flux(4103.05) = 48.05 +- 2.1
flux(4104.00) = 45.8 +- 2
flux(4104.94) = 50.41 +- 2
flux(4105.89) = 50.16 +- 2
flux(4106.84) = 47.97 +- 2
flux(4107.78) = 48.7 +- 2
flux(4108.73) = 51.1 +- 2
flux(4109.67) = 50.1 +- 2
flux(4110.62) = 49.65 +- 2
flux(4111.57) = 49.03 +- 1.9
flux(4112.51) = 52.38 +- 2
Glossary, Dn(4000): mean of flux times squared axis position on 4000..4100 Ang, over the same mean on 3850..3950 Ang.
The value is 2.04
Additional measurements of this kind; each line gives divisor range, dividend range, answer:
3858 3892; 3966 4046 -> 1.98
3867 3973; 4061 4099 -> 1.99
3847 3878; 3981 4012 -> 2.21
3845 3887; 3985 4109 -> 2.31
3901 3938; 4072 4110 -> 1.99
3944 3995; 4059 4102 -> 1.56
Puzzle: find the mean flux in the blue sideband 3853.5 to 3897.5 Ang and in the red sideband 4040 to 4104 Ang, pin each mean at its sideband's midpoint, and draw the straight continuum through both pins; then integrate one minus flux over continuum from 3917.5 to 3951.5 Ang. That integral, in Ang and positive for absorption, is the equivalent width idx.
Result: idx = 7.9 Ang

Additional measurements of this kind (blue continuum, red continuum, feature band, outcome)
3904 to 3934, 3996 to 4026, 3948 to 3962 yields 1.20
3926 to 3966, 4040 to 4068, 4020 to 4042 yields -3.25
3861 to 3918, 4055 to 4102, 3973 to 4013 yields -4.75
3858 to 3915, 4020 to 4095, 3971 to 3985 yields 1.89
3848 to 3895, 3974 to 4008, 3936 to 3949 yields 4.00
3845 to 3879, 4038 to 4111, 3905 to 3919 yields -2.50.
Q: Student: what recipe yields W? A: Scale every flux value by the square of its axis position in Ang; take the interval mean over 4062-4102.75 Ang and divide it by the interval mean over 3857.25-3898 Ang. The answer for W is 2.2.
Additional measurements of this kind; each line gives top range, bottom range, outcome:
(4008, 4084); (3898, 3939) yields 1.89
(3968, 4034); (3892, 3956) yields 1.60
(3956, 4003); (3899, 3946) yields 1.36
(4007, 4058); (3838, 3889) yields 2.37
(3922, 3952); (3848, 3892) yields 1.04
